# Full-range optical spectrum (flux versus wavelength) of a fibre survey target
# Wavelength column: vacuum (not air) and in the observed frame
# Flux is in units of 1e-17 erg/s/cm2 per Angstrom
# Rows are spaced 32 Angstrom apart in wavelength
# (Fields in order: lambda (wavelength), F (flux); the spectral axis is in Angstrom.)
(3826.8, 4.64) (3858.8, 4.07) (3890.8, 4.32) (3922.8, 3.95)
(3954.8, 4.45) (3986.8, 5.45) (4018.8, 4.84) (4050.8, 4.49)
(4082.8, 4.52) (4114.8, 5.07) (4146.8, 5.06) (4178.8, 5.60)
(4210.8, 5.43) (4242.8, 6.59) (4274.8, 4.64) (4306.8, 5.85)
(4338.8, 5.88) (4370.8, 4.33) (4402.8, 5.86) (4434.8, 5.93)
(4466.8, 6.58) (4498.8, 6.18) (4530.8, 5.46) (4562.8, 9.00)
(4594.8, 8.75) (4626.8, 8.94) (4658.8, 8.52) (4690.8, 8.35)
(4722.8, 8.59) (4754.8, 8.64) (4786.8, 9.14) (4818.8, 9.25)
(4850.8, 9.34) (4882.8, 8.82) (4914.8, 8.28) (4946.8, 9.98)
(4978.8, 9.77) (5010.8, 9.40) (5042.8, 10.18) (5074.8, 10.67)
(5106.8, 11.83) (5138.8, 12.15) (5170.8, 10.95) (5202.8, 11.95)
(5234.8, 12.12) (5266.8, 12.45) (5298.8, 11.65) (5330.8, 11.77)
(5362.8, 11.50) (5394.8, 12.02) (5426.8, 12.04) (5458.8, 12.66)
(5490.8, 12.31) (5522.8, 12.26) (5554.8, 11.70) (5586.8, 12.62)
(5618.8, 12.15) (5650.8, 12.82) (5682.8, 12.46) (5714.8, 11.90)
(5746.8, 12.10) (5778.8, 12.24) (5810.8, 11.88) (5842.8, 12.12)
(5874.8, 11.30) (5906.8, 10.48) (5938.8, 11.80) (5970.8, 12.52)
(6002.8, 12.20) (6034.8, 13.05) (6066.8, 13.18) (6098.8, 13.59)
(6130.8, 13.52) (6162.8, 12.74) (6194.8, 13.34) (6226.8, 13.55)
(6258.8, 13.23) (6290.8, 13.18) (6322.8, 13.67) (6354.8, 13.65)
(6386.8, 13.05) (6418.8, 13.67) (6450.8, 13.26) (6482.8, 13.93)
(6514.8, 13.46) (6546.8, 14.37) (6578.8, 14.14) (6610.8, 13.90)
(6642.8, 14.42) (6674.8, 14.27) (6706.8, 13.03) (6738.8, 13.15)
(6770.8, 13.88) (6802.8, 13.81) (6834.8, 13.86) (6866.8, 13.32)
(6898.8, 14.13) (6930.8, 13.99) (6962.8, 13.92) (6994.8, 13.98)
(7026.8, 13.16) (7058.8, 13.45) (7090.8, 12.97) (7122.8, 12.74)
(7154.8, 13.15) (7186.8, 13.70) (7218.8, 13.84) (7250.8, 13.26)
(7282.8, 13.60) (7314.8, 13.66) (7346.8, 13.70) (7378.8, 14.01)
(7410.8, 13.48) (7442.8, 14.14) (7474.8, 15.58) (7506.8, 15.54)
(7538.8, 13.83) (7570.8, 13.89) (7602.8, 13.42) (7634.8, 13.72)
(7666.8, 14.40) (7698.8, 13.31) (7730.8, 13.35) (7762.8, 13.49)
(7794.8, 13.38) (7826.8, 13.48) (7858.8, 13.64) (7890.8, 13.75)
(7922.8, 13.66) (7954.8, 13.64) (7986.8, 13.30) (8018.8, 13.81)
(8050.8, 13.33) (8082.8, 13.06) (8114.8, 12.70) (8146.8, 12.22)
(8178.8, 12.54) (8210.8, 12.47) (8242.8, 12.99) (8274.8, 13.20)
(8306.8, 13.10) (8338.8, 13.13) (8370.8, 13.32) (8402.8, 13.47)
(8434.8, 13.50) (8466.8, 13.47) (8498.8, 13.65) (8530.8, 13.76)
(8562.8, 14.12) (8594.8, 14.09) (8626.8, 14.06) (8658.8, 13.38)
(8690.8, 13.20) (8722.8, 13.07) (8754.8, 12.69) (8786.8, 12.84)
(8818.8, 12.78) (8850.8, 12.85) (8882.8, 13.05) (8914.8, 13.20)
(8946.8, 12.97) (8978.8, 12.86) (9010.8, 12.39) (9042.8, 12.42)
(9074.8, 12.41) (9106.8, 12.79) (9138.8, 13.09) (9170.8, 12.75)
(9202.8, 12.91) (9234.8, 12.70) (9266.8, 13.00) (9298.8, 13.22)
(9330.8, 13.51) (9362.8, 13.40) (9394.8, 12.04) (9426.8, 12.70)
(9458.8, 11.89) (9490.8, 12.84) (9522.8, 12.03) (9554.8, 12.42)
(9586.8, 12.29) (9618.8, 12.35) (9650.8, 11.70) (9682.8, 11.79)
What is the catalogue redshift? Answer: 0.140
